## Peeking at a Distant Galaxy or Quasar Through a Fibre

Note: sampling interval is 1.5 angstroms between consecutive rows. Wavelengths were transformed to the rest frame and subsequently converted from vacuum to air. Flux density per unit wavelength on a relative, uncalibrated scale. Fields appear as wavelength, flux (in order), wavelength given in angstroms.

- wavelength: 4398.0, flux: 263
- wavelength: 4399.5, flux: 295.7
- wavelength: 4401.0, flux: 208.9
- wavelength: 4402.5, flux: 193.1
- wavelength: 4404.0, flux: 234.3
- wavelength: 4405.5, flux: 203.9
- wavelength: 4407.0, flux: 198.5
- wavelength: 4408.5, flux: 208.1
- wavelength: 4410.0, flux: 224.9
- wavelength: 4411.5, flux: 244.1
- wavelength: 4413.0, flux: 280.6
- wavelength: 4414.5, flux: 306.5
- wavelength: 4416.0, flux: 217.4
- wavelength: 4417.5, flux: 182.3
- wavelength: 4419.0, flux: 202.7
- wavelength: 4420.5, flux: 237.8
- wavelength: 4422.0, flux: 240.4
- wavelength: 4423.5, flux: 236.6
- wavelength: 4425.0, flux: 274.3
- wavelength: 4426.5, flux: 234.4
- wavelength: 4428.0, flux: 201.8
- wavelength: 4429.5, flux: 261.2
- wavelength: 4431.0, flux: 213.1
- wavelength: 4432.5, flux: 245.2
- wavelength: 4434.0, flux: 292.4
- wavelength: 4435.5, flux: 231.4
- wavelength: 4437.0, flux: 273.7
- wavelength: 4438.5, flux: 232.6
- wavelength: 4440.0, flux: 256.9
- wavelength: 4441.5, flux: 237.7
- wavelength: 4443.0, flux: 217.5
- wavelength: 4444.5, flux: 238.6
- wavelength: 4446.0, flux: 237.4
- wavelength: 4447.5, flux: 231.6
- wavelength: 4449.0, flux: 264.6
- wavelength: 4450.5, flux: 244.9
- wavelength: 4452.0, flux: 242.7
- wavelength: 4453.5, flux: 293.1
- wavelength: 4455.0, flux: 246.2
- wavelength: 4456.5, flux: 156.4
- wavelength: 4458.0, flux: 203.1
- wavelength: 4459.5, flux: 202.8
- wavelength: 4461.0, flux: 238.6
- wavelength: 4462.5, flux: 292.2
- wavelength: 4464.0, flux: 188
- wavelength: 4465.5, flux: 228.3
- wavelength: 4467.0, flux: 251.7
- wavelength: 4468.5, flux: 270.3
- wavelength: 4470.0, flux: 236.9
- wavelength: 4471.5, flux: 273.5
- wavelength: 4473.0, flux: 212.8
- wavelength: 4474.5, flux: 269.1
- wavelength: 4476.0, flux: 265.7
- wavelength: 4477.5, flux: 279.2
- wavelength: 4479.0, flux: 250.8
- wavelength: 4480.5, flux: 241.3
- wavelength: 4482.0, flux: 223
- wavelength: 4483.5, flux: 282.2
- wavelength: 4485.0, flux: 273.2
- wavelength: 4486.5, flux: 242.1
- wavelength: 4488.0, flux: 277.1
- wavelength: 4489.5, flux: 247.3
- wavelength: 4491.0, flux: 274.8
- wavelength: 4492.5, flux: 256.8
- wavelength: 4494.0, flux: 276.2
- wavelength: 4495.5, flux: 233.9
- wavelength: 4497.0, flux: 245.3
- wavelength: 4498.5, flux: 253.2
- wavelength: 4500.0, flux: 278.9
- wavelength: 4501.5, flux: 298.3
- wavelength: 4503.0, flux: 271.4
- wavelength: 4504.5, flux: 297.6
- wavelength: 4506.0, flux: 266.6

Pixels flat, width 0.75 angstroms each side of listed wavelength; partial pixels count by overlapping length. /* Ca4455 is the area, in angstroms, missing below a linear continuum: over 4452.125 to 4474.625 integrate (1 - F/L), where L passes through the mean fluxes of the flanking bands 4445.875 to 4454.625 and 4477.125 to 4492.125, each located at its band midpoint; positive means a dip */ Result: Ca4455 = 1.6 angstroms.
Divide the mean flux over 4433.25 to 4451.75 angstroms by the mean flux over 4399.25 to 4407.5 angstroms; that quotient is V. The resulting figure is 1.13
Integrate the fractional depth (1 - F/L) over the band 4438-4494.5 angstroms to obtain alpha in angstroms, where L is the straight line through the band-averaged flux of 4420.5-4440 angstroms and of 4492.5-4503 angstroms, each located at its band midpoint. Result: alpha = 2.0 angstroms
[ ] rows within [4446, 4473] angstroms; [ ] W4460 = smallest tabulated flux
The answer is 156.4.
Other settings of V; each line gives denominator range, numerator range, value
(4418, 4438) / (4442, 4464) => 0.97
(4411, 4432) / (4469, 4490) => 1.07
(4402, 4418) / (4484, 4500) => 1.14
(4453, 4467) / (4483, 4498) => 1.14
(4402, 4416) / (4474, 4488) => 1.12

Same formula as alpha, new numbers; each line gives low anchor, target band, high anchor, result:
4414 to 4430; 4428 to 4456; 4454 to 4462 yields -2.8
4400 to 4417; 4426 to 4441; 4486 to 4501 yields -0.4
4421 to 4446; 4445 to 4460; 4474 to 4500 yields 0.9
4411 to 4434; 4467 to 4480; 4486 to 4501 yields -0.1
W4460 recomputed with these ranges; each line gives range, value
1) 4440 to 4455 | 217.5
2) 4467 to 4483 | 212.8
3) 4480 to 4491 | 223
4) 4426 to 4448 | 201.8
